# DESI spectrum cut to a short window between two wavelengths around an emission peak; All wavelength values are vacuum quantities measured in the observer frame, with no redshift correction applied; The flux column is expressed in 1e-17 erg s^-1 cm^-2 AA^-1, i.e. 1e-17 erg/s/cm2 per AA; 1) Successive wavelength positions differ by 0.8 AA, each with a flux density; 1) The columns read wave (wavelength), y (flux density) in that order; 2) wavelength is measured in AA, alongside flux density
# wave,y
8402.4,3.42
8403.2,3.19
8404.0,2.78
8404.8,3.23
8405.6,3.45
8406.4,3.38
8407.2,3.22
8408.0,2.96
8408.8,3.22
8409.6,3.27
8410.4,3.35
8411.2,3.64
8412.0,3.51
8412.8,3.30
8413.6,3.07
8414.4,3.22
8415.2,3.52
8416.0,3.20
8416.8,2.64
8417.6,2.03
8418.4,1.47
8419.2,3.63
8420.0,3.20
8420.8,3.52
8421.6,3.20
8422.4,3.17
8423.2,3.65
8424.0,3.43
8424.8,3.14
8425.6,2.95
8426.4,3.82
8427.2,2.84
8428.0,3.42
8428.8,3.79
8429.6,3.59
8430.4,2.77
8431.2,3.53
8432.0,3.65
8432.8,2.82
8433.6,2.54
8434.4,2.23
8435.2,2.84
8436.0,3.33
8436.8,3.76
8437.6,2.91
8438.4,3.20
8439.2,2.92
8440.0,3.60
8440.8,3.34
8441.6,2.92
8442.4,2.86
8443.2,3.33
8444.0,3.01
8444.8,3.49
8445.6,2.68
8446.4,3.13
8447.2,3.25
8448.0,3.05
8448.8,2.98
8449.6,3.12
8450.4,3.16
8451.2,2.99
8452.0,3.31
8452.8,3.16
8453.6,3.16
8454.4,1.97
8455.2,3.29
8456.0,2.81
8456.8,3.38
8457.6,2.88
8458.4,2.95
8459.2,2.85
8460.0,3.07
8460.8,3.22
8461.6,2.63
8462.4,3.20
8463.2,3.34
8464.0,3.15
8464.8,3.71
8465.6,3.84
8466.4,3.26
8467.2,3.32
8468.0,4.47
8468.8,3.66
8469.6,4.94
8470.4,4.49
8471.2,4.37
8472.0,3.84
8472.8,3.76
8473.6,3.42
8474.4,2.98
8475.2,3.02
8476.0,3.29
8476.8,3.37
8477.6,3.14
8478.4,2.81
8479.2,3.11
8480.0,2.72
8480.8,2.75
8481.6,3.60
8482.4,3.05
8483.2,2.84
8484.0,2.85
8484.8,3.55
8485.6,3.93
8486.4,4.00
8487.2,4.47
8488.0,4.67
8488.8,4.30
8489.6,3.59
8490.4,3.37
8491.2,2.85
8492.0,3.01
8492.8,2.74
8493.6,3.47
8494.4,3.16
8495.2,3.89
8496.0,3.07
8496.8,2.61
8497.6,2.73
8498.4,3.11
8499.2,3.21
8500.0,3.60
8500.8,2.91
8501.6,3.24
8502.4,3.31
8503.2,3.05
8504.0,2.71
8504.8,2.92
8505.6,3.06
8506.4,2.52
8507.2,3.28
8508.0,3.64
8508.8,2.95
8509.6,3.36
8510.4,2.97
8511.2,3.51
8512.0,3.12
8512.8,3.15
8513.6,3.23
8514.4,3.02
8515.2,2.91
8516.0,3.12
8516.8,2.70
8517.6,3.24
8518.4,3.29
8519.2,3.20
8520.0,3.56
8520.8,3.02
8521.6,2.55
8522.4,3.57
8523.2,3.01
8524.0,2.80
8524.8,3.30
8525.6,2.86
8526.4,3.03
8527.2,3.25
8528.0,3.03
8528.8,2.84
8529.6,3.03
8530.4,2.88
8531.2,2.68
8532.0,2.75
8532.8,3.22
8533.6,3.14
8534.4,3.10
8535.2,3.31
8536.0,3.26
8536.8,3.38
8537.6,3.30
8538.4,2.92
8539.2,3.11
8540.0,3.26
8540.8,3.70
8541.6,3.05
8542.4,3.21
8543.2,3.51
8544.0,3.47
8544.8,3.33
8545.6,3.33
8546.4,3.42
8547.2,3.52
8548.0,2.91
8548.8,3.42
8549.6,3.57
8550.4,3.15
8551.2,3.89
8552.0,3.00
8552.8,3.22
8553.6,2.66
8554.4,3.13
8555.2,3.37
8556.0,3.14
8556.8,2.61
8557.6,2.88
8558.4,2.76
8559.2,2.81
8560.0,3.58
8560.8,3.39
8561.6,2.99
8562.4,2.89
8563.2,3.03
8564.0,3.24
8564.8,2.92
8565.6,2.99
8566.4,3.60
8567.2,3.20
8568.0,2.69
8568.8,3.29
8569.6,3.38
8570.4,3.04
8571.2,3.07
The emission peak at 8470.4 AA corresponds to [S II]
